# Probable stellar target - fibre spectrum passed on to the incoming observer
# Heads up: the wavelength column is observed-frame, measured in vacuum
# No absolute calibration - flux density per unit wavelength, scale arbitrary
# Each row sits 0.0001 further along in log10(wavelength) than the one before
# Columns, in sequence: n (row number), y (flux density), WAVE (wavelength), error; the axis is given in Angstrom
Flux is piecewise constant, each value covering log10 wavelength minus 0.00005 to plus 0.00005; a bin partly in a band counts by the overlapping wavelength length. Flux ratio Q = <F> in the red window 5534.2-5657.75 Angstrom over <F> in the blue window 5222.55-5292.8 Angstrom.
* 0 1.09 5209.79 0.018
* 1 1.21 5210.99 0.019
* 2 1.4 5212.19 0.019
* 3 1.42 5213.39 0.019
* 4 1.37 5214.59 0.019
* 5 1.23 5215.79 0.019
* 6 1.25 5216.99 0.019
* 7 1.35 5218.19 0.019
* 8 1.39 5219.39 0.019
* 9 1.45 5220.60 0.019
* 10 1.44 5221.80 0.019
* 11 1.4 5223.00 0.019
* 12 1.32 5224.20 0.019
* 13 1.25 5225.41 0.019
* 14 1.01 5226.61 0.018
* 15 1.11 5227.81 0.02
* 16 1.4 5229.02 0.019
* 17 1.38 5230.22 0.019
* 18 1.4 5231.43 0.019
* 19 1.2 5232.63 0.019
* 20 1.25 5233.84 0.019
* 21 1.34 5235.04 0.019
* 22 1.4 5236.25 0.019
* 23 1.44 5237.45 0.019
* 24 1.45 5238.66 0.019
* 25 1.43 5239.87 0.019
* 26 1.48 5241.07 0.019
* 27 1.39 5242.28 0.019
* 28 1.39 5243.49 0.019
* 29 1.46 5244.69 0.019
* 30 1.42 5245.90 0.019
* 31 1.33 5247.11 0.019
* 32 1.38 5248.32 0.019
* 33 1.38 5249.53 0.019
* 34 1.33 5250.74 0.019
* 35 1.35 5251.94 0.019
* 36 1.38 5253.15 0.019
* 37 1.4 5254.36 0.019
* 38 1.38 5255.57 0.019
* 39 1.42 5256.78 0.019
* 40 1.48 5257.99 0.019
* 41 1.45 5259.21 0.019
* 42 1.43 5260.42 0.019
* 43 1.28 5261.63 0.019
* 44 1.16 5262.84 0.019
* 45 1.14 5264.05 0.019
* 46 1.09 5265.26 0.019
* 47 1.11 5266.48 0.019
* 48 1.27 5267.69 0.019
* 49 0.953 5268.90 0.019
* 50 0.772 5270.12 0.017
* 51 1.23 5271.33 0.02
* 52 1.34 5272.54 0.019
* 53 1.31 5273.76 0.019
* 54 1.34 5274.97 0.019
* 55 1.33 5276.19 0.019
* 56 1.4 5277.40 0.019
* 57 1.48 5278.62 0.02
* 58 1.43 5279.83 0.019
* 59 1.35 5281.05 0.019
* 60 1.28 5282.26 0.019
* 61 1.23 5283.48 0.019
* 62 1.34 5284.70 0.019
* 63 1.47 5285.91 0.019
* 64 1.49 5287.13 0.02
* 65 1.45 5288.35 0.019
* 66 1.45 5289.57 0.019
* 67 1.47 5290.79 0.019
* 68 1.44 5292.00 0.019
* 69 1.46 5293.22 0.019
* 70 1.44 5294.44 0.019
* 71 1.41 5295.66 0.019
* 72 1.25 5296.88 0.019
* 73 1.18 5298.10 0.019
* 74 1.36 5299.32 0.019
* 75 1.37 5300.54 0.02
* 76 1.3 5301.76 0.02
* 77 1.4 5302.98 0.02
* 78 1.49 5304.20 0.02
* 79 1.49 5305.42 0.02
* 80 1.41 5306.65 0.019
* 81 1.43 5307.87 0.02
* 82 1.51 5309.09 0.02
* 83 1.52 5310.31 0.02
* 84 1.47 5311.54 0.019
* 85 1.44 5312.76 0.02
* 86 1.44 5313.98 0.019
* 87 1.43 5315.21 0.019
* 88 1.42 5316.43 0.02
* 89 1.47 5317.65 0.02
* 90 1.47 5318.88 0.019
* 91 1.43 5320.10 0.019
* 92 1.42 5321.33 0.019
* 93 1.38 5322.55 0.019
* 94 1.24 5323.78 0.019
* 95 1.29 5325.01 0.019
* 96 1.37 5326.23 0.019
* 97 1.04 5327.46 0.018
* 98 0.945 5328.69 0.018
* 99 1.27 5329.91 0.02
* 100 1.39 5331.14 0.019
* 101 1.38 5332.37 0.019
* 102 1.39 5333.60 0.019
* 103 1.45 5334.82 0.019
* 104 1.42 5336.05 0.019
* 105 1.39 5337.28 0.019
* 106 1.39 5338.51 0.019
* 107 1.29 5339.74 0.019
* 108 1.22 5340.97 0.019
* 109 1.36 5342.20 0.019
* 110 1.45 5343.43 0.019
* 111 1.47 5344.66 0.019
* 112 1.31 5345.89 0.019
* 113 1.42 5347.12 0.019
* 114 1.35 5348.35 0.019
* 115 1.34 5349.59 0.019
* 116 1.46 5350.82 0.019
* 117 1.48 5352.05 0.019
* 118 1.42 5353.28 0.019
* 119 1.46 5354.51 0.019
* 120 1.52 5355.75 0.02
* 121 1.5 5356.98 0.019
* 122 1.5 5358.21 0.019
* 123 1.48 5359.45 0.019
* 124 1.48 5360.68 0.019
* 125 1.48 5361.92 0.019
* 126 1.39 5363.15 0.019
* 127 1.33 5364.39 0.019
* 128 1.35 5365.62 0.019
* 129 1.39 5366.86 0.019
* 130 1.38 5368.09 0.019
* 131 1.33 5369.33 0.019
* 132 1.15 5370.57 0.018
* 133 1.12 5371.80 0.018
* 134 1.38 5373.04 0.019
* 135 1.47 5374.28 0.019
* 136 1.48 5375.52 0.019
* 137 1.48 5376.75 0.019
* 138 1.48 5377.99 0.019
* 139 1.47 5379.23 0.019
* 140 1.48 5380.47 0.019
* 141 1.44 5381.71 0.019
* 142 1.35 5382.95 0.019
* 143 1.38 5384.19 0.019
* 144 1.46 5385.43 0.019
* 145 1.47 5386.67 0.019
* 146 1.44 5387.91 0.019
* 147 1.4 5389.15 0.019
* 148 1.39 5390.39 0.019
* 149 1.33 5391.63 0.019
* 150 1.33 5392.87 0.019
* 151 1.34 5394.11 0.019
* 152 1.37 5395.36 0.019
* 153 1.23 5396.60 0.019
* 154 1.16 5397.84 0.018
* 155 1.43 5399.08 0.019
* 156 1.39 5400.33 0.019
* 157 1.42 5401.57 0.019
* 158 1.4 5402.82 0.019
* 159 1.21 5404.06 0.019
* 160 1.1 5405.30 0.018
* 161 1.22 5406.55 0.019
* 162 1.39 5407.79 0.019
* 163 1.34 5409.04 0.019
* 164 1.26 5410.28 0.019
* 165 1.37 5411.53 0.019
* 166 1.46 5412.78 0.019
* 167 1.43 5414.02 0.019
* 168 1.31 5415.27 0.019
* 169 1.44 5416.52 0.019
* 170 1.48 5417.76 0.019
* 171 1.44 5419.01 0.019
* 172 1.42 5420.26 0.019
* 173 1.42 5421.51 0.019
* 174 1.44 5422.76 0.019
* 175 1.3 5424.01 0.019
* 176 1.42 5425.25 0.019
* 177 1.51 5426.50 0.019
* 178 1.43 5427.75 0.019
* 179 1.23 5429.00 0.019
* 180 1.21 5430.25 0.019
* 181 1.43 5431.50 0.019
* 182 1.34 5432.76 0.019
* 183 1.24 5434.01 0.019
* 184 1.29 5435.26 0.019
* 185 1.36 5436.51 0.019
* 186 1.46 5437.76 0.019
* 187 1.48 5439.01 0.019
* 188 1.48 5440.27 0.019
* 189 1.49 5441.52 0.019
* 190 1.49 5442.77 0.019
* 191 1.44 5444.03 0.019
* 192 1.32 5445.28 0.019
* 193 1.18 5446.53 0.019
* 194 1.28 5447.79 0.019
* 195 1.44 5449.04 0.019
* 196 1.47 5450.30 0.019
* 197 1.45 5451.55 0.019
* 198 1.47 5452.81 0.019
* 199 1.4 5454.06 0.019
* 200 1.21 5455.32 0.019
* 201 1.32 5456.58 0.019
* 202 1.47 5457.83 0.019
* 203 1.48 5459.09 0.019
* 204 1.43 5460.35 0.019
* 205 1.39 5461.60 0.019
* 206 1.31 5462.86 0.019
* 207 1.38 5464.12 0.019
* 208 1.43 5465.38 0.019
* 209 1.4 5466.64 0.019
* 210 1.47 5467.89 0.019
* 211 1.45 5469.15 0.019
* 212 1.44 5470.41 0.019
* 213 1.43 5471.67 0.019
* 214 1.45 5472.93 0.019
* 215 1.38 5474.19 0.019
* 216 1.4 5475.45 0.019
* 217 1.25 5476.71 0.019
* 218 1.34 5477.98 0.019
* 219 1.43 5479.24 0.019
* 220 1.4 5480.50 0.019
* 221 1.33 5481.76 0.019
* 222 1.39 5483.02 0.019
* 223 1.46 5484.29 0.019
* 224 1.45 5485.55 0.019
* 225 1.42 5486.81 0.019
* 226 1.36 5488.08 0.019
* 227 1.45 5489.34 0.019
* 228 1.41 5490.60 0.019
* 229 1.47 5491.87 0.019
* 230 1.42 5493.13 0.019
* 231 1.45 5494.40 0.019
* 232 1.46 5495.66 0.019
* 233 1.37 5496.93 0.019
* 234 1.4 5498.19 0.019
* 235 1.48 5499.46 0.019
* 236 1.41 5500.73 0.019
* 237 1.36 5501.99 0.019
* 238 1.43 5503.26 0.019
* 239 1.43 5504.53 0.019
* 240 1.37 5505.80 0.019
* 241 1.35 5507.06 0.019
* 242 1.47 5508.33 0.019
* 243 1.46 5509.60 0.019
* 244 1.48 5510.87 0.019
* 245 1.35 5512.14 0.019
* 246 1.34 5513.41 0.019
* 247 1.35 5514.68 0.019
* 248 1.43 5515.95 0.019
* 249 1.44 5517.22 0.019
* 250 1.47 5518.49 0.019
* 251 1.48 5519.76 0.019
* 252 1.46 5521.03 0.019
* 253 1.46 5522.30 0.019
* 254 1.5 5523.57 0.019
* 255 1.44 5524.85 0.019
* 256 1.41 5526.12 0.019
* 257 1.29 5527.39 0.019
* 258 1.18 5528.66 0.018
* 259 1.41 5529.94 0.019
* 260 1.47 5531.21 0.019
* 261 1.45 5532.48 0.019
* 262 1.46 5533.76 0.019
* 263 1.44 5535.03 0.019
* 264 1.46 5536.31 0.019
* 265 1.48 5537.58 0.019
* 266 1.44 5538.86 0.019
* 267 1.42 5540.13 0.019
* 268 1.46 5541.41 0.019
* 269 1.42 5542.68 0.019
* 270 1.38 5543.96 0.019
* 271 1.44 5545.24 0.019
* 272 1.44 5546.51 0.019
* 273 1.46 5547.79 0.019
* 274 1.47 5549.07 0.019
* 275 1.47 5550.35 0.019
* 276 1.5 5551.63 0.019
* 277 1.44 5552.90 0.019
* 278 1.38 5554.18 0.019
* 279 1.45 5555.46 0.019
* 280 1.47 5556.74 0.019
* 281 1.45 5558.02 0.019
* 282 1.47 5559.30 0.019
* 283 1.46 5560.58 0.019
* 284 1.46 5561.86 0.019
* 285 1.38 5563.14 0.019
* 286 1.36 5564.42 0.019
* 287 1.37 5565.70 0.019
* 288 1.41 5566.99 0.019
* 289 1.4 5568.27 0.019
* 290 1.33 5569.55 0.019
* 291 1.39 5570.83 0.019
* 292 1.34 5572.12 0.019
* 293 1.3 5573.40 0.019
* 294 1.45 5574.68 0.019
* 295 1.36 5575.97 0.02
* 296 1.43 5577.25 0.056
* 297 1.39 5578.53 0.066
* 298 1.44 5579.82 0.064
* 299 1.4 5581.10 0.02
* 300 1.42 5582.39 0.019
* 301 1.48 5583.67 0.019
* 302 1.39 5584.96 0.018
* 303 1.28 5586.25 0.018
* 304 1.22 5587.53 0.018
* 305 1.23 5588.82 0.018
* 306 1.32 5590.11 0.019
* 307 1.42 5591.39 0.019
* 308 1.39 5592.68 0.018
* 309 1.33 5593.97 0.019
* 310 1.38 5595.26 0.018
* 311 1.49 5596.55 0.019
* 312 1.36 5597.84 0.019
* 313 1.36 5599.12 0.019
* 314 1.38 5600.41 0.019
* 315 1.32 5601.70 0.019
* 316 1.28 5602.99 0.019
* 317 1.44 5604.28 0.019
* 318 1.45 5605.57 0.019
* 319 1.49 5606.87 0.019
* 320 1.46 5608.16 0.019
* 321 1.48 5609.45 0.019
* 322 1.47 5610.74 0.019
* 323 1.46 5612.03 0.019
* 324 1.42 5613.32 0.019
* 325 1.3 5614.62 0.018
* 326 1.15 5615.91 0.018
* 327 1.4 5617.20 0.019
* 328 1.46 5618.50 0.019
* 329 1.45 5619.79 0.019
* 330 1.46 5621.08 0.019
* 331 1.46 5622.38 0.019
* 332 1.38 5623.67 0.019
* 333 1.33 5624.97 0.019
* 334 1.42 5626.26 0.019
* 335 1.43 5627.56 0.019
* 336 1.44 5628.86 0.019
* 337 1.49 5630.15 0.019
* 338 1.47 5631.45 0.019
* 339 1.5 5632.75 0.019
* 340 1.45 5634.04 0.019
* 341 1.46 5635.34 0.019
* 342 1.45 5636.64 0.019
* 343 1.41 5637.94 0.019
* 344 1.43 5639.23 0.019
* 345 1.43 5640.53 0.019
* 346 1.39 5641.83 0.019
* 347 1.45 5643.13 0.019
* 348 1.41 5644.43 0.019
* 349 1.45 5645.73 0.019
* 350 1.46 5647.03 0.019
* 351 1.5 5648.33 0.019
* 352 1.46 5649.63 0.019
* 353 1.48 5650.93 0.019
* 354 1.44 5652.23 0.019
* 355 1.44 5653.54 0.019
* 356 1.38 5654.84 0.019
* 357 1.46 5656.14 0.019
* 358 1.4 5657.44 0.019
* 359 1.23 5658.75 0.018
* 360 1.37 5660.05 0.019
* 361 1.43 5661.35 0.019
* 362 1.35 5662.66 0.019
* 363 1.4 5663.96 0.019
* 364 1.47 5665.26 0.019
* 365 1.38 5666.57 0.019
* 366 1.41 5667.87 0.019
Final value 1.06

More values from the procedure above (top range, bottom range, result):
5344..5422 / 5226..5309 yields 1.03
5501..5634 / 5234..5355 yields 1.04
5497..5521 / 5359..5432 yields 1.03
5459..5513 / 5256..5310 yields 1.05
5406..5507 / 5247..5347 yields 1.03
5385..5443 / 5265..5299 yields 1.04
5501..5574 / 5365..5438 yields 1.04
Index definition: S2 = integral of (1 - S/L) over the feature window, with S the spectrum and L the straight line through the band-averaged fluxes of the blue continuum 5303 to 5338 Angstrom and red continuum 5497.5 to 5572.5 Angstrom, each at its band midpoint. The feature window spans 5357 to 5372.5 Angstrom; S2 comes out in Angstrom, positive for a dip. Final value 0.3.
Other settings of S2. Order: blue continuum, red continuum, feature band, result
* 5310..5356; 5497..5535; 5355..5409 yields 0.3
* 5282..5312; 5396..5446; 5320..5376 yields 0.9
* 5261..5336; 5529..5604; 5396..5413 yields 0.7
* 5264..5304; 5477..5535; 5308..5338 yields -0.9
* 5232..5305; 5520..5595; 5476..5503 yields -0.3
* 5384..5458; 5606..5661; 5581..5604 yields 0.9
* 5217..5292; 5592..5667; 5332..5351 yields -0.4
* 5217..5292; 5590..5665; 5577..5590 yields 0.4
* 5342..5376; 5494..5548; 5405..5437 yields 1.1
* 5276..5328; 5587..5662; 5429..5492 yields 0.4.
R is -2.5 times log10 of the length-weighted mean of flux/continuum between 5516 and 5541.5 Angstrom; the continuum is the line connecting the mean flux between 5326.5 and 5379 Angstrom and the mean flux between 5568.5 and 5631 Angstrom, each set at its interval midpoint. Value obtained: -0.03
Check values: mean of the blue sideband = 1.38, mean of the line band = 1.43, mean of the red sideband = 1.39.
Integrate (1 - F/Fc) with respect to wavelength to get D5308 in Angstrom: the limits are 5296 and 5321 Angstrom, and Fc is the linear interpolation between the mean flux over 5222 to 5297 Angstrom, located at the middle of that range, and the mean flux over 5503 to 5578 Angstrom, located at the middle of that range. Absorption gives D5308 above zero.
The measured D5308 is -1.2 Angstrom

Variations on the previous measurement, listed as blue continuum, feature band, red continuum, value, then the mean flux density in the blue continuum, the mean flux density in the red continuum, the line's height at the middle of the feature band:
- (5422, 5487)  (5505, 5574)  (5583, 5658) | -0.91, 1.39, 1.41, 1.4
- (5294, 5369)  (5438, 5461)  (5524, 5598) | -0.16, 1.39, 1.4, 1.4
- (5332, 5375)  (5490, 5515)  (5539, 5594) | -0.26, 1.39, 1.4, 1.4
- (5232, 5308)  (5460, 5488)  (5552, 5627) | -0.46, 1.35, 1.39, 1.38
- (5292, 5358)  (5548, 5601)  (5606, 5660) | 0.84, 1.39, 1.43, 1.42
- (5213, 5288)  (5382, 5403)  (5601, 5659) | -0.11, 1.33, 1.42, 1.36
